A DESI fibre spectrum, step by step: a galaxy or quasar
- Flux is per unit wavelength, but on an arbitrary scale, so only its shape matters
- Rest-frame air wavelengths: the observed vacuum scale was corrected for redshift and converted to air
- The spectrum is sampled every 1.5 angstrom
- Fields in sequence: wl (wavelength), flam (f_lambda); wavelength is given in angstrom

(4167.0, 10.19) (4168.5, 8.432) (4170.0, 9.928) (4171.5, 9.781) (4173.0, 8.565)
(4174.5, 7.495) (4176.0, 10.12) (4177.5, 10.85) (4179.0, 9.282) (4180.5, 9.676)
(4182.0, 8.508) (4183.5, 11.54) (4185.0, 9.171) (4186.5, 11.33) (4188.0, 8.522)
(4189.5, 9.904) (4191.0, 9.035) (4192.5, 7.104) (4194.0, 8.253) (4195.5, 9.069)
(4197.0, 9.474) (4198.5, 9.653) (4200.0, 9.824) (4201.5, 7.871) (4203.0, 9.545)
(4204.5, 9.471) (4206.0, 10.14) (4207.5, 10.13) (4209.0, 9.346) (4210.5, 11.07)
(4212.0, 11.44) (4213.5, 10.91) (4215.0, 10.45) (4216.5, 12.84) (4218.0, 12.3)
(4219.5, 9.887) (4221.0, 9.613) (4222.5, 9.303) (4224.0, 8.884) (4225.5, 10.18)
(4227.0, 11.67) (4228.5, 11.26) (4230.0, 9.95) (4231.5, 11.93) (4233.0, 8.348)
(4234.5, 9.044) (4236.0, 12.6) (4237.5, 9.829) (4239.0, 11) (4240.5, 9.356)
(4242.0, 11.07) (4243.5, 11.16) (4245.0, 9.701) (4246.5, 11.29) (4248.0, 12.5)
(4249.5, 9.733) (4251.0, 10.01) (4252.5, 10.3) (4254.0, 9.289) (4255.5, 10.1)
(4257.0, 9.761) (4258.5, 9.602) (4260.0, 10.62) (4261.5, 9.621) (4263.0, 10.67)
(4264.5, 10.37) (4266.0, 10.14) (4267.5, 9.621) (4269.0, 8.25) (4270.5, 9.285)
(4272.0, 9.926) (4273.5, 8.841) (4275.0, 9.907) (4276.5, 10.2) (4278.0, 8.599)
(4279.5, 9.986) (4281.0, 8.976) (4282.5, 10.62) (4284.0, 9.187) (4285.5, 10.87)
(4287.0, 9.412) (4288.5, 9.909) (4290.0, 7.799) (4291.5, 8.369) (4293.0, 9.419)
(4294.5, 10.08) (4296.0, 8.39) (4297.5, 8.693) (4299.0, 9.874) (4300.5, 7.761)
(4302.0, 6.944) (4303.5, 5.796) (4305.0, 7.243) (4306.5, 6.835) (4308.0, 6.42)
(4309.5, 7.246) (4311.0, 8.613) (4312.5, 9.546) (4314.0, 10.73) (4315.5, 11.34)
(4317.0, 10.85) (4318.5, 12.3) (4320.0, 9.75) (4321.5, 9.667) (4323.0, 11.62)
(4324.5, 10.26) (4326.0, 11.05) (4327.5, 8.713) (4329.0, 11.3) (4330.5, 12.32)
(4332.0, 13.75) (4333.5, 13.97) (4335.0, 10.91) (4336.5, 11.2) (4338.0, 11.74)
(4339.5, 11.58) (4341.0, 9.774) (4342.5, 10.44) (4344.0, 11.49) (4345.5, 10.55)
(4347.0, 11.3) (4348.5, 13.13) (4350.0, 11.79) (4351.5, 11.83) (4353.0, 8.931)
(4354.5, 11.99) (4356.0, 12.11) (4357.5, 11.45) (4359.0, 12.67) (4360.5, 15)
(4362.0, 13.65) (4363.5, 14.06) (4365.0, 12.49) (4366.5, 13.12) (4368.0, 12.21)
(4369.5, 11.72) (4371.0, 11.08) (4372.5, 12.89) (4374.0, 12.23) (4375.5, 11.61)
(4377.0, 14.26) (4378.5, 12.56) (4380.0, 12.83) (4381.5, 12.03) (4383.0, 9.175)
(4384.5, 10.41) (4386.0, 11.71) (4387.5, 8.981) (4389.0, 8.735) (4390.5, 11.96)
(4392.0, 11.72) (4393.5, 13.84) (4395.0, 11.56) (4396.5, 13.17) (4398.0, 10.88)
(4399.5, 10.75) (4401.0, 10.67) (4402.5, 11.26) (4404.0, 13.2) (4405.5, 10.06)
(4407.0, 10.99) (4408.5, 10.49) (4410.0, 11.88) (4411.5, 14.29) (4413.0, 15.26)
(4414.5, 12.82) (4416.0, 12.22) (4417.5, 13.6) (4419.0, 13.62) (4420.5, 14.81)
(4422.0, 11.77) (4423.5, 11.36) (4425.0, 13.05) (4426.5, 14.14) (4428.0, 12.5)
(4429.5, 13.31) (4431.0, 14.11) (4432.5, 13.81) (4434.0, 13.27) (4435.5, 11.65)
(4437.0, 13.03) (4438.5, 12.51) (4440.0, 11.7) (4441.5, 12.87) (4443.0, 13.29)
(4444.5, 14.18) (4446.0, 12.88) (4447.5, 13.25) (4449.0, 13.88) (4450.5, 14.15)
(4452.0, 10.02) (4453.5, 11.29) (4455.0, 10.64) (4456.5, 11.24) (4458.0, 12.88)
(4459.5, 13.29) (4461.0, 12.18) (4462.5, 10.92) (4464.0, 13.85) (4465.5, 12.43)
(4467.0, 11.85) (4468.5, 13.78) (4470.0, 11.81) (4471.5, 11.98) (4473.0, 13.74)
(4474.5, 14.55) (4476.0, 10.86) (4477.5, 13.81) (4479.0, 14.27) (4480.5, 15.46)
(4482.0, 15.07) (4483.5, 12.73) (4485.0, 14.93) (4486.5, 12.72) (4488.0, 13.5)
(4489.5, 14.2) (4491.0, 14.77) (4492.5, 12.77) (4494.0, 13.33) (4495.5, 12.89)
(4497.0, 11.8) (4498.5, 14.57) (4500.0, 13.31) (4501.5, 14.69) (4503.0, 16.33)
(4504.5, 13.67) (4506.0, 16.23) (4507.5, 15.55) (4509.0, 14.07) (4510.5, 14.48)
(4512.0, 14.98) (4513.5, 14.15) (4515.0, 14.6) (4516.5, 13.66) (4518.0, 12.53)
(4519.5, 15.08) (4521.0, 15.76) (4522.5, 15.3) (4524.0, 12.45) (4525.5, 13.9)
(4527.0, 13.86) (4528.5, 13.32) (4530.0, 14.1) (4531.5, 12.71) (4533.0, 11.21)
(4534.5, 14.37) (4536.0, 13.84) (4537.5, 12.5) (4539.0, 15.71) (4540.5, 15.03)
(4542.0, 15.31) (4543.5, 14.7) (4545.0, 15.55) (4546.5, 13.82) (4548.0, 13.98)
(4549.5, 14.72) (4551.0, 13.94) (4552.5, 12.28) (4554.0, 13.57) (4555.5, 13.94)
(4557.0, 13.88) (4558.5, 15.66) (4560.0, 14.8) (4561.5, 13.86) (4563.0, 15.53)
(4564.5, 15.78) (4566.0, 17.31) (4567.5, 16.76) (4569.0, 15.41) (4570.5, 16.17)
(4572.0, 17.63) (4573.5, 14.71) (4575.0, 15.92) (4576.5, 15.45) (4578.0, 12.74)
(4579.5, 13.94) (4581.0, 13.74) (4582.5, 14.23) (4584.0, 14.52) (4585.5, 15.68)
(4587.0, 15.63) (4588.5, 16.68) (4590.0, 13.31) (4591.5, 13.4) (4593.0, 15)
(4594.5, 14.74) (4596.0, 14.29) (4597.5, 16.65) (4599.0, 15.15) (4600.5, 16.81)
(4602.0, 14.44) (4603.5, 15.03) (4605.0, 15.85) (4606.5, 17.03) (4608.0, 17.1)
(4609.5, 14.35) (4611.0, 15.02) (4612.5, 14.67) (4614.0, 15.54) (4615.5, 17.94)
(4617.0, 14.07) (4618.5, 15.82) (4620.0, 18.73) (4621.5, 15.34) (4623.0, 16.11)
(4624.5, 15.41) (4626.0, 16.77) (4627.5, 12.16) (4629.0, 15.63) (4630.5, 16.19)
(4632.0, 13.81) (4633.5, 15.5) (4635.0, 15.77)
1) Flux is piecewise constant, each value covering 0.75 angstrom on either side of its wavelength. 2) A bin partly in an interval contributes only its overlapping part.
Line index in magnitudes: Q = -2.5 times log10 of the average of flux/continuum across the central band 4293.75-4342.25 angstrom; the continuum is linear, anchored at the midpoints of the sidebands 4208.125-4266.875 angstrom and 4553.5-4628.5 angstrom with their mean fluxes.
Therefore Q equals 0.17 mag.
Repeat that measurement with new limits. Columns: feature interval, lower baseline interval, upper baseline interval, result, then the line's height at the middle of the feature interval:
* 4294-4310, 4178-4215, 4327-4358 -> 0.38 mag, 11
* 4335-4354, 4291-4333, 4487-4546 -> -0.09 mag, 10.2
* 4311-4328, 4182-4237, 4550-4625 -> 0.10 mag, 11.5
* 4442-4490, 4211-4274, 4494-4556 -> 0.03 mag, 13.3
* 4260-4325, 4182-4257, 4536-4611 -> 0.19 mag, 11.1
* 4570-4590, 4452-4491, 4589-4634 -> -0.02 mag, 14.8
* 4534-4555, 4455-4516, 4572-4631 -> 0.02 mag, 14.5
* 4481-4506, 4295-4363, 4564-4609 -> -0.02 mag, 13.6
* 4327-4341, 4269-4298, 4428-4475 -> -0.13 mag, 10.4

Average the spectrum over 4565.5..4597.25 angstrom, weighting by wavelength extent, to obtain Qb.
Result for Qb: 15.1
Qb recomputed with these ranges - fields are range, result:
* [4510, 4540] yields 13.9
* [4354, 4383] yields 12.5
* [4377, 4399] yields 11.5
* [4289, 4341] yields 9.77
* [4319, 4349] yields 11.2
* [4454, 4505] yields 13.2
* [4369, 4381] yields 12.4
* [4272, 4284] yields 9.59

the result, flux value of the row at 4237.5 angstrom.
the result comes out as 9.829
